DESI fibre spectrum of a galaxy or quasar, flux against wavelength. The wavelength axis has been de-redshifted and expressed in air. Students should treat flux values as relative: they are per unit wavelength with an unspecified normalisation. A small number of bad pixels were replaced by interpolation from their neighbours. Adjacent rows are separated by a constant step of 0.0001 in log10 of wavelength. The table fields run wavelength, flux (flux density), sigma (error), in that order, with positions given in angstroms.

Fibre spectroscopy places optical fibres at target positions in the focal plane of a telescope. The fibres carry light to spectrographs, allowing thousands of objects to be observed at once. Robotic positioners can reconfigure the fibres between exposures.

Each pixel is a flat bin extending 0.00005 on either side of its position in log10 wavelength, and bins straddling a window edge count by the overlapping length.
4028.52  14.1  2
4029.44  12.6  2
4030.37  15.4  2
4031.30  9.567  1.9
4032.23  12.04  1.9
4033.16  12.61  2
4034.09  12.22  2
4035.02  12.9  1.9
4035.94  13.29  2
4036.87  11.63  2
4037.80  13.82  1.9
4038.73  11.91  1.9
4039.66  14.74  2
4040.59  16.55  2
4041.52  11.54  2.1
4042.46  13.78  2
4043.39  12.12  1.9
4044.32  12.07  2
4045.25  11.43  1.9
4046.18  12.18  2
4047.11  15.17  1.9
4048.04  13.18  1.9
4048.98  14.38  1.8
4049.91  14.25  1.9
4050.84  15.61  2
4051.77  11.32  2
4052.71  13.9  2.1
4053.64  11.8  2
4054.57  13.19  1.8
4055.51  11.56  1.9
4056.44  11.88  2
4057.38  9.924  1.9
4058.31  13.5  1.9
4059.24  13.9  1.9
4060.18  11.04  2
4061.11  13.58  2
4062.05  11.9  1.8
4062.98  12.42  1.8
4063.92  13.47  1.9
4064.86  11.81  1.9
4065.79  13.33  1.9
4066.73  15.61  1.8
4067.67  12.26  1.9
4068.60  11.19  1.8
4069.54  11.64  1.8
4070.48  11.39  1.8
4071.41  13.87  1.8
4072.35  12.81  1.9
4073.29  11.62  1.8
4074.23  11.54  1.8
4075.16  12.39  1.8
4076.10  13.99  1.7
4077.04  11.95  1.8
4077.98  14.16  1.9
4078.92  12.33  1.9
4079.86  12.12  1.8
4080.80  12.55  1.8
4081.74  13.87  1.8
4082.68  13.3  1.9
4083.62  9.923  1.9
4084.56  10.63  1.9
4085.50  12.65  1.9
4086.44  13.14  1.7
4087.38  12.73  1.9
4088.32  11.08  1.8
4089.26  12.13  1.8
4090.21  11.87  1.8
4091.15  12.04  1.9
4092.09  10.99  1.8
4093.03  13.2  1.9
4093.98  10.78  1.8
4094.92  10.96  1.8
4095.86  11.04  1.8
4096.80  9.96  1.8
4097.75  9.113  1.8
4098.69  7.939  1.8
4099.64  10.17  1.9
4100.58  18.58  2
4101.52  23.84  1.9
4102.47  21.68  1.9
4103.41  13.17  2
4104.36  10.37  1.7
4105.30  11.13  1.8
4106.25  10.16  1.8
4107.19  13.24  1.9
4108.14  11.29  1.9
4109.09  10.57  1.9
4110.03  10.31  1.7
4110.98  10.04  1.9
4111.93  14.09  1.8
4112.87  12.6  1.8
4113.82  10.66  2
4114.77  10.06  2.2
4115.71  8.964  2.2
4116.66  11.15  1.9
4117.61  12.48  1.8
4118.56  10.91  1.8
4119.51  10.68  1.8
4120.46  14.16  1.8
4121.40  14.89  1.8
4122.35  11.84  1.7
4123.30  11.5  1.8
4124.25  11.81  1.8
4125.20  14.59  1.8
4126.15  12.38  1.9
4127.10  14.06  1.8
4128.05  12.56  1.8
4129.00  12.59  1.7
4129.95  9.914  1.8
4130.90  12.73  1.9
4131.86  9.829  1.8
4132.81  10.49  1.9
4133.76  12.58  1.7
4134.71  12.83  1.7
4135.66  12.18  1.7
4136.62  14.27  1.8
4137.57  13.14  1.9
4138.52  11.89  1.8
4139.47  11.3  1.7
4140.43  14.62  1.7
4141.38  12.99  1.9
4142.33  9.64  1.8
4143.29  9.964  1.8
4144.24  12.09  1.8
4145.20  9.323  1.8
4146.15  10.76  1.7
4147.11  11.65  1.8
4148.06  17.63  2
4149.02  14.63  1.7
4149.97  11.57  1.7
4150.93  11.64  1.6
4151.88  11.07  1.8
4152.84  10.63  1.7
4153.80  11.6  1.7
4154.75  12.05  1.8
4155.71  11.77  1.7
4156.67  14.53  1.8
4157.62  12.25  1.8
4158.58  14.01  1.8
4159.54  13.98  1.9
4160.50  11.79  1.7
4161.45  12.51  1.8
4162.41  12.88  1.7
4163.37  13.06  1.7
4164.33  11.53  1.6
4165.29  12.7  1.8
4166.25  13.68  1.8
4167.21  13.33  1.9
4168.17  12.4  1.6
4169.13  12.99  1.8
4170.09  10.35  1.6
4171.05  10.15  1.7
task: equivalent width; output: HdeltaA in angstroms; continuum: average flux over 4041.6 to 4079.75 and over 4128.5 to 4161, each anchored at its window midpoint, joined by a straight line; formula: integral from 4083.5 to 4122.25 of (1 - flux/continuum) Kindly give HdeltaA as 1.1 angstroms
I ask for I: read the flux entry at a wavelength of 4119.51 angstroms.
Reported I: 10.68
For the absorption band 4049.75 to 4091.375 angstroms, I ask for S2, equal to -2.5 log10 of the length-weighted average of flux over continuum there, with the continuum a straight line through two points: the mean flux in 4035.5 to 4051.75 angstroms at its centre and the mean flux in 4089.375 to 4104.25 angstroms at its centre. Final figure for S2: 0.05 mag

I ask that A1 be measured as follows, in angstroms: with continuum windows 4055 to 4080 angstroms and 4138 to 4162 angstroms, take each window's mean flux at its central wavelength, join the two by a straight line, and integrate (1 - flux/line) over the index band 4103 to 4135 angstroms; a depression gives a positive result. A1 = 1.45 angstroms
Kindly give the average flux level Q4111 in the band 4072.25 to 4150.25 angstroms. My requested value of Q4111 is 12.2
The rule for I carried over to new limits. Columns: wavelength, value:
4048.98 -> 14.38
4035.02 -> 12.9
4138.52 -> 11.89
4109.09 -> 10.57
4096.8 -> 9.96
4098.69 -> 7.939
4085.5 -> 12.65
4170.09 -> 10.35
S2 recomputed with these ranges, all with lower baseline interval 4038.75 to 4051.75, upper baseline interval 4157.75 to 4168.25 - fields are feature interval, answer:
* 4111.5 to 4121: 0.13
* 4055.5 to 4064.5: 0.09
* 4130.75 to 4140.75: 0.06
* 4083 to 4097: 0.15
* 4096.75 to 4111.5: 0.04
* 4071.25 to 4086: 0.07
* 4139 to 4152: 0.08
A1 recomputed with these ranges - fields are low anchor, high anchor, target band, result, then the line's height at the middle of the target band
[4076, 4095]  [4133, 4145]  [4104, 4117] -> 1.2 angstroms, 12.2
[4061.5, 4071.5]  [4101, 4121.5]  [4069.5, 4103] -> -0.2 angstroms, 12.6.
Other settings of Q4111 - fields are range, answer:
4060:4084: 12.6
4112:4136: 12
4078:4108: 12.5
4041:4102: 12.5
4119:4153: 12.2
